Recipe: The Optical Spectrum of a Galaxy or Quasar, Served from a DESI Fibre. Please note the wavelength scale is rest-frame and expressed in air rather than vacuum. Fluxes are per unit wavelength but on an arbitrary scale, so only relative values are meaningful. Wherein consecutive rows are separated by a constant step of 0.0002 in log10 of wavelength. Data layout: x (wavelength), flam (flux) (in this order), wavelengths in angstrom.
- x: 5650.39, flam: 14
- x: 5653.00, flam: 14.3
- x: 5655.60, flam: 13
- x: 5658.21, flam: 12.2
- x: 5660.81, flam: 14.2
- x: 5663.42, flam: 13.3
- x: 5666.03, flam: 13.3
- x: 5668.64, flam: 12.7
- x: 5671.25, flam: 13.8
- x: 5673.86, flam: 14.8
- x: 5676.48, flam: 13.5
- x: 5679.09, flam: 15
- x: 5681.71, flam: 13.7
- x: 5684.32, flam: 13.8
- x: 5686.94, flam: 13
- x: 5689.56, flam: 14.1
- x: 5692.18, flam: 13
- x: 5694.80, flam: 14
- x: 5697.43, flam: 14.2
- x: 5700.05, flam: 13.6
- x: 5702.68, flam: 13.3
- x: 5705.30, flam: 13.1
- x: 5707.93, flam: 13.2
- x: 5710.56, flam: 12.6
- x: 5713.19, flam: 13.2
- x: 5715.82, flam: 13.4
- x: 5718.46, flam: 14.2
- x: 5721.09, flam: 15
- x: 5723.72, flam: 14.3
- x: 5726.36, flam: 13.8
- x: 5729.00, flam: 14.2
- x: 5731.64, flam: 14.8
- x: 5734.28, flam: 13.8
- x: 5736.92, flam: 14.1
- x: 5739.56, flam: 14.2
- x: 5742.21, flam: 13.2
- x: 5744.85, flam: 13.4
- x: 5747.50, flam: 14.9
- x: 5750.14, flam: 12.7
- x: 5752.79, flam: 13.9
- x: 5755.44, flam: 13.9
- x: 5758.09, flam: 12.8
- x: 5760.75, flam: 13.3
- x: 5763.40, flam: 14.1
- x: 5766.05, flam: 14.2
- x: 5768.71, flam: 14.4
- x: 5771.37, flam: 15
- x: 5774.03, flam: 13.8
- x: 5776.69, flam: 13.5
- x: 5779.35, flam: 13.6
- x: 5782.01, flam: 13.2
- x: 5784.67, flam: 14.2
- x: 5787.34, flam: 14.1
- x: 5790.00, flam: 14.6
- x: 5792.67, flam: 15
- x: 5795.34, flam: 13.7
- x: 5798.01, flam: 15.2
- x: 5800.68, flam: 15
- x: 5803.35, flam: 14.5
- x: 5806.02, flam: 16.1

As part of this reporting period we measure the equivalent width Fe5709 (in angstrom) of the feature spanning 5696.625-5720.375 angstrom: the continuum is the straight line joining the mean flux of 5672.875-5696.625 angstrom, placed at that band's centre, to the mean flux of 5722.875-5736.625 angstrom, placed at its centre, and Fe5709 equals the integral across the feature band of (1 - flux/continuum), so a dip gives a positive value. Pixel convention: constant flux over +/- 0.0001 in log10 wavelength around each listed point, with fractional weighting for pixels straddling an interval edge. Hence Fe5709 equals 0.98 angstrom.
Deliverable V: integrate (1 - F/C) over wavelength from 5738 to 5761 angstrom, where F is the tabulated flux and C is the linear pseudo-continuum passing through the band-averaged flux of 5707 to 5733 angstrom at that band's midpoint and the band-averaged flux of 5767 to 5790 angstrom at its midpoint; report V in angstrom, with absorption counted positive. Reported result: 0.56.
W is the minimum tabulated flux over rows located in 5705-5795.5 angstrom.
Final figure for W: 12.6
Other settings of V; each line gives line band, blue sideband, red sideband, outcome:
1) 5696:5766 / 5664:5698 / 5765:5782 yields 0.69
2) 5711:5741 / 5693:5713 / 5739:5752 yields -1.11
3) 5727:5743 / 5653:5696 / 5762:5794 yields -0.17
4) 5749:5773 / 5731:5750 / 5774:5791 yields 0.14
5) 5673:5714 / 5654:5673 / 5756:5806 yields -0.38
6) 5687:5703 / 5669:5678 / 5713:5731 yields 0.37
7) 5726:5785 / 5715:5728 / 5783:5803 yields 1.93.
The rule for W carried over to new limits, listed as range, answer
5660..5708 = 12.7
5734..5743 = 13.2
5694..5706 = 13.1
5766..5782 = 13.5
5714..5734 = 13.4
